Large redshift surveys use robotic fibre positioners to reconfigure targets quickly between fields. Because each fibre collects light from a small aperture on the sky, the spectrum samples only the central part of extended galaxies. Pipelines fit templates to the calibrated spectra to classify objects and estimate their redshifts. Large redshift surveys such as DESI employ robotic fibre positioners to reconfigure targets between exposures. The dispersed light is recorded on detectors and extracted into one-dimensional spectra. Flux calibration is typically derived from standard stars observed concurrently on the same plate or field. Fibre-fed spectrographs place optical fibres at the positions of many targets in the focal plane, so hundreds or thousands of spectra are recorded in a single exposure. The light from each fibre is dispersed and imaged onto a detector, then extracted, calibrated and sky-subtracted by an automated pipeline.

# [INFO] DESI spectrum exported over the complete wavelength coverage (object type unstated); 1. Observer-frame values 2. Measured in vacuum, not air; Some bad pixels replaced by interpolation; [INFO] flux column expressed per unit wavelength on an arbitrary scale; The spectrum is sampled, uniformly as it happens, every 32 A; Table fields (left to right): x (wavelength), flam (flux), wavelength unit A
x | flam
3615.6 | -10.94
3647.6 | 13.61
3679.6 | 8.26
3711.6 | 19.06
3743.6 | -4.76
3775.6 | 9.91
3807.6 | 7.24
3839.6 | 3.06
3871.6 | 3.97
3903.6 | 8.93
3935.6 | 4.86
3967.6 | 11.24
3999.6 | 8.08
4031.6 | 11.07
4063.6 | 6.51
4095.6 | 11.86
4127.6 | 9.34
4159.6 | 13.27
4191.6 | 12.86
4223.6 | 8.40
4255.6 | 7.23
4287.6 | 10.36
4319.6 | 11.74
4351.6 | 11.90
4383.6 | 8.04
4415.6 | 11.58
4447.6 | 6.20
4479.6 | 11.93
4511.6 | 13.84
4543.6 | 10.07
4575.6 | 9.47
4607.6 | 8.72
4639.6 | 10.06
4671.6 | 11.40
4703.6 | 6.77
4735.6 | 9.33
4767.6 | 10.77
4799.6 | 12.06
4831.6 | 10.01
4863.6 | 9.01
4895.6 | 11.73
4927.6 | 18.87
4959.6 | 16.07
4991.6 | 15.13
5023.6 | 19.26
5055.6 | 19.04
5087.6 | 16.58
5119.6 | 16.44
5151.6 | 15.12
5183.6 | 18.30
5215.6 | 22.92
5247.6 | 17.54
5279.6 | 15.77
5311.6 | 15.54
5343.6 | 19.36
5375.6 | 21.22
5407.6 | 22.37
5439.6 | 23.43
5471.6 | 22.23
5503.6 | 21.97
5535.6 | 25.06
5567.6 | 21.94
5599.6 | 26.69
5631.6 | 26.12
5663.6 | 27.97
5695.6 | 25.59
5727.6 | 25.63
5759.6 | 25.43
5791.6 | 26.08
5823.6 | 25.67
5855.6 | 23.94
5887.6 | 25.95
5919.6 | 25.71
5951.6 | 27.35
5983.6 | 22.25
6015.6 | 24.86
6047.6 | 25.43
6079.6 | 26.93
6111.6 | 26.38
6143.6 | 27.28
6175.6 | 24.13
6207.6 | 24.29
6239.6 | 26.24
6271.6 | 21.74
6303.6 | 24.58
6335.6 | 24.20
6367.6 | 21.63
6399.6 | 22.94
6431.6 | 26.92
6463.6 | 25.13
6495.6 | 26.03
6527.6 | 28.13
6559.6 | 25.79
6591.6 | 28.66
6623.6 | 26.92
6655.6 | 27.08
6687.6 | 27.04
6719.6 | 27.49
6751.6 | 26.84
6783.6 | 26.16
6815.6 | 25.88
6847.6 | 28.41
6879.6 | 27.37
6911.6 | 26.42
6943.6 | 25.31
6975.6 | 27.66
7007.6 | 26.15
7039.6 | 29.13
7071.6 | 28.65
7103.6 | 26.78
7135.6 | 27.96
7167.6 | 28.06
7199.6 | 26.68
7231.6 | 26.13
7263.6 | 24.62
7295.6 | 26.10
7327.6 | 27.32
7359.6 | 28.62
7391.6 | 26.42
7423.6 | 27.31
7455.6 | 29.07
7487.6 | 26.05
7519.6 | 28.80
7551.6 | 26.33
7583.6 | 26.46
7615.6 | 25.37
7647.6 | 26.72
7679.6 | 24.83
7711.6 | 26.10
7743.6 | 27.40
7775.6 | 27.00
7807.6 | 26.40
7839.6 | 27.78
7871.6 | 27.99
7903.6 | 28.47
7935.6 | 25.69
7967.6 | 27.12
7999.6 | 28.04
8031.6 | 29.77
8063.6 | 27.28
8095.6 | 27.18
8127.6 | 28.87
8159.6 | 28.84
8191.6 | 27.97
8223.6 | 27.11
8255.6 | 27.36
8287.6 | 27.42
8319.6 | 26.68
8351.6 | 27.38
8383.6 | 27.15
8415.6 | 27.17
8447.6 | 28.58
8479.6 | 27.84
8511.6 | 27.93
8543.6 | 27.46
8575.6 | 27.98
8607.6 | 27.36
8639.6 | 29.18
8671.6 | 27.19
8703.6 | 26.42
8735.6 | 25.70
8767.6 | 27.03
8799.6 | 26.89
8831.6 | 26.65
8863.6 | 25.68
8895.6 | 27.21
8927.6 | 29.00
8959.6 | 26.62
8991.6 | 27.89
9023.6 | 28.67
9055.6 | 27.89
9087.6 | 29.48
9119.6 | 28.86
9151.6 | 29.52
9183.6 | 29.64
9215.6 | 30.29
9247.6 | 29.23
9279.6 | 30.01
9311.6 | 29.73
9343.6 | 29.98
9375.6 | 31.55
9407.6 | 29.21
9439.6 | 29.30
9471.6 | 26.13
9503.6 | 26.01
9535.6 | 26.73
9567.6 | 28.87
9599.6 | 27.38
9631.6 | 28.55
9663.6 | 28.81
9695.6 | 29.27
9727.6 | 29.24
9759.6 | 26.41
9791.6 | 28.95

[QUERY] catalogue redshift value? 0.230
